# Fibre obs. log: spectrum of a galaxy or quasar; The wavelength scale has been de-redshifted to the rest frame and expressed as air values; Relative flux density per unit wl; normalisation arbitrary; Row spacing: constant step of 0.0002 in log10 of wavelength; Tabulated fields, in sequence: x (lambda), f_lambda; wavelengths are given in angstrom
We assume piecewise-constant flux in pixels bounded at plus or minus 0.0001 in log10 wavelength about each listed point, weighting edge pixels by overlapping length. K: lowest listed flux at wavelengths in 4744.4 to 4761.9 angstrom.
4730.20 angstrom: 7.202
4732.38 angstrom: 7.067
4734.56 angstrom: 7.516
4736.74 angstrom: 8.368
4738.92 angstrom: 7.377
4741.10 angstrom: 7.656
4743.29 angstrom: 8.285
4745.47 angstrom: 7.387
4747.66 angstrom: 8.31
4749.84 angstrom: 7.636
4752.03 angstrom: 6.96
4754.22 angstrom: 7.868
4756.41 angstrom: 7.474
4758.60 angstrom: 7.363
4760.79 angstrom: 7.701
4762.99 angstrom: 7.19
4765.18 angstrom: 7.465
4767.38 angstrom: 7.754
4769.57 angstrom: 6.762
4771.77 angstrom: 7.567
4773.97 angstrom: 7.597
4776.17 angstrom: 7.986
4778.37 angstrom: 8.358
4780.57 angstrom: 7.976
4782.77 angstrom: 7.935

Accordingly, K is 6.96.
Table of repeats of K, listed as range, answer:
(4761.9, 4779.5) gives 6.762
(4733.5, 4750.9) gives 7.377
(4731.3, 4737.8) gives 7.067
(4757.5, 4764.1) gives 7.19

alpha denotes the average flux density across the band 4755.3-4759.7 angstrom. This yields 7.43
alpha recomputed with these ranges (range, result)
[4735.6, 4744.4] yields 7.92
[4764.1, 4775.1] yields 7.43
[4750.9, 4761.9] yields 7.47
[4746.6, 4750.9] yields 7.99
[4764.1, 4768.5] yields 7.61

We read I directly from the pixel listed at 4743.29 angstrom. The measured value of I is 8.285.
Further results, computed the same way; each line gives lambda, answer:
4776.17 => 7.986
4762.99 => 7.19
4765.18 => 7.465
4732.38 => 7.067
